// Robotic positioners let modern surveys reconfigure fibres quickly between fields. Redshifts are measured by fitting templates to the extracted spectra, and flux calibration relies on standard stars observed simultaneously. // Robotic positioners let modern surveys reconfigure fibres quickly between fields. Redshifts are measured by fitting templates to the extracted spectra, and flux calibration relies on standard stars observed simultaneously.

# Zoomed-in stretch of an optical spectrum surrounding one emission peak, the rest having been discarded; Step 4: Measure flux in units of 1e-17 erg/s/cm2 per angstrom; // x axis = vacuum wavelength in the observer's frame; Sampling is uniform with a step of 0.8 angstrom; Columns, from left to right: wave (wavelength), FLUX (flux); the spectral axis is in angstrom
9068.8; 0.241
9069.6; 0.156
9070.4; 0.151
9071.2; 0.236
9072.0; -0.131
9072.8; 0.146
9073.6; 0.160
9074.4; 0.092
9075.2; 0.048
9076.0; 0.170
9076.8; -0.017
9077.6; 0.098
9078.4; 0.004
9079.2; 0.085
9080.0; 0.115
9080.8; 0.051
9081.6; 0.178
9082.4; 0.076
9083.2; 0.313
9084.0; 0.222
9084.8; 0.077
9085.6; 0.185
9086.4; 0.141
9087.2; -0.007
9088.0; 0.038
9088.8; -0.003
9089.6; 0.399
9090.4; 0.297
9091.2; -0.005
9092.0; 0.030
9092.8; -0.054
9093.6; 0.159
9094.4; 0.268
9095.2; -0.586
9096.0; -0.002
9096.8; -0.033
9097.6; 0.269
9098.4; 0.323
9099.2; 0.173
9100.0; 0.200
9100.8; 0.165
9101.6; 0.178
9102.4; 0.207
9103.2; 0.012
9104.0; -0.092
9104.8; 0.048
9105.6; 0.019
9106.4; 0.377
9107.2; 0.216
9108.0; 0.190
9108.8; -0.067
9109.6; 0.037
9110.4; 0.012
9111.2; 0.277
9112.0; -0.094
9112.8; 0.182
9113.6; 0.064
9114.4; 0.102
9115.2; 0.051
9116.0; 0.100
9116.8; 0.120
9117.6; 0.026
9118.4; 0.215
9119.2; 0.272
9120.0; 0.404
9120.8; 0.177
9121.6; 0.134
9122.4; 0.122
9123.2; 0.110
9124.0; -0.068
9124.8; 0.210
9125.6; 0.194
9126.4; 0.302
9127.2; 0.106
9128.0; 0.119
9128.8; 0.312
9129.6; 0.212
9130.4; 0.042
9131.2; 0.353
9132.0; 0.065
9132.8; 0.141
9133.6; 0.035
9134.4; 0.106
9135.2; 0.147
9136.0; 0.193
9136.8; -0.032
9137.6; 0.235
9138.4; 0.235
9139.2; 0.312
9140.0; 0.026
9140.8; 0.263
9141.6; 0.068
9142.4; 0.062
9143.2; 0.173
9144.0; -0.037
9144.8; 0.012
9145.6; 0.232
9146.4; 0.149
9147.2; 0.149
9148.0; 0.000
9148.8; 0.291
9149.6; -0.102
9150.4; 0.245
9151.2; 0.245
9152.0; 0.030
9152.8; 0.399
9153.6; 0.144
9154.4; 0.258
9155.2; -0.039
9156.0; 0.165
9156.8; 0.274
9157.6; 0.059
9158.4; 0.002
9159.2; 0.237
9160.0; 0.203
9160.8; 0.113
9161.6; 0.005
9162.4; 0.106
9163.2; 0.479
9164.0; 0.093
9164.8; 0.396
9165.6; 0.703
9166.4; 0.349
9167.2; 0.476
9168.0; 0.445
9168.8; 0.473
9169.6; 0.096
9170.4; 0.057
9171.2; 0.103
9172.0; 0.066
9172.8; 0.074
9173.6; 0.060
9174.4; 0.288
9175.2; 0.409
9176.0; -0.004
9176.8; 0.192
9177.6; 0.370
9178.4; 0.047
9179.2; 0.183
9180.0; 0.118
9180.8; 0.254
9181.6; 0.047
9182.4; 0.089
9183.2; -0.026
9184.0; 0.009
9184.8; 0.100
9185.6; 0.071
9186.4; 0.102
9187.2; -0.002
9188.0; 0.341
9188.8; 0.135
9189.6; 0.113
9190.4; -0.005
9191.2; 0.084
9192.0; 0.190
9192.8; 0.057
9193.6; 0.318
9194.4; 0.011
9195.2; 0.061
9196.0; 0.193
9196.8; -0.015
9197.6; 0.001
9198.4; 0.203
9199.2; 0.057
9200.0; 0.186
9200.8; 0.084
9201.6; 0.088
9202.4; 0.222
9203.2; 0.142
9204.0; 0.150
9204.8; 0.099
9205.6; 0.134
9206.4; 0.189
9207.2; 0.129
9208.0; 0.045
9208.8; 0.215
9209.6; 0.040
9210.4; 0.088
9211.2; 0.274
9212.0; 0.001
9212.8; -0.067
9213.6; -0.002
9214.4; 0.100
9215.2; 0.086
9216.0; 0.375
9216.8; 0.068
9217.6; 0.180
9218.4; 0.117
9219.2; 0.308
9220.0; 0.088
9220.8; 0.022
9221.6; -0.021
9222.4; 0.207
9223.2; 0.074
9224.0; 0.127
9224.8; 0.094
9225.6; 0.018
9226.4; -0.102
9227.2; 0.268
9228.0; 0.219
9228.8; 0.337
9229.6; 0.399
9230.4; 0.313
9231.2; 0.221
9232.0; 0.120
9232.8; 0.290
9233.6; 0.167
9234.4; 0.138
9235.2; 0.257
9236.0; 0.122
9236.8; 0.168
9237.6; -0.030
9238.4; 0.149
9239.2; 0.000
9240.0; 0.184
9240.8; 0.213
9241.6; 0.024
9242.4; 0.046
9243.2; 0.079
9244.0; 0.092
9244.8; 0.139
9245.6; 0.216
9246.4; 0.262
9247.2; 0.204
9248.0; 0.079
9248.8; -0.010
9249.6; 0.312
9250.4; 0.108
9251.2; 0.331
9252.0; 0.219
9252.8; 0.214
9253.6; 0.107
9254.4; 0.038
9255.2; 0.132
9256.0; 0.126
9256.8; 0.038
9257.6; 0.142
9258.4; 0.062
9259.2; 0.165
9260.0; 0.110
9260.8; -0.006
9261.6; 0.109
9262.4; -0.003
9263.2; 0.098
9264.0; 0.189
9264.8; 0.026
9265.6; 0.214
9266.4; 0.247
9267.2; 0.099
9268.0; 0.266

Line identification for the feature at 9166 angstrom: H-gamma 4340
